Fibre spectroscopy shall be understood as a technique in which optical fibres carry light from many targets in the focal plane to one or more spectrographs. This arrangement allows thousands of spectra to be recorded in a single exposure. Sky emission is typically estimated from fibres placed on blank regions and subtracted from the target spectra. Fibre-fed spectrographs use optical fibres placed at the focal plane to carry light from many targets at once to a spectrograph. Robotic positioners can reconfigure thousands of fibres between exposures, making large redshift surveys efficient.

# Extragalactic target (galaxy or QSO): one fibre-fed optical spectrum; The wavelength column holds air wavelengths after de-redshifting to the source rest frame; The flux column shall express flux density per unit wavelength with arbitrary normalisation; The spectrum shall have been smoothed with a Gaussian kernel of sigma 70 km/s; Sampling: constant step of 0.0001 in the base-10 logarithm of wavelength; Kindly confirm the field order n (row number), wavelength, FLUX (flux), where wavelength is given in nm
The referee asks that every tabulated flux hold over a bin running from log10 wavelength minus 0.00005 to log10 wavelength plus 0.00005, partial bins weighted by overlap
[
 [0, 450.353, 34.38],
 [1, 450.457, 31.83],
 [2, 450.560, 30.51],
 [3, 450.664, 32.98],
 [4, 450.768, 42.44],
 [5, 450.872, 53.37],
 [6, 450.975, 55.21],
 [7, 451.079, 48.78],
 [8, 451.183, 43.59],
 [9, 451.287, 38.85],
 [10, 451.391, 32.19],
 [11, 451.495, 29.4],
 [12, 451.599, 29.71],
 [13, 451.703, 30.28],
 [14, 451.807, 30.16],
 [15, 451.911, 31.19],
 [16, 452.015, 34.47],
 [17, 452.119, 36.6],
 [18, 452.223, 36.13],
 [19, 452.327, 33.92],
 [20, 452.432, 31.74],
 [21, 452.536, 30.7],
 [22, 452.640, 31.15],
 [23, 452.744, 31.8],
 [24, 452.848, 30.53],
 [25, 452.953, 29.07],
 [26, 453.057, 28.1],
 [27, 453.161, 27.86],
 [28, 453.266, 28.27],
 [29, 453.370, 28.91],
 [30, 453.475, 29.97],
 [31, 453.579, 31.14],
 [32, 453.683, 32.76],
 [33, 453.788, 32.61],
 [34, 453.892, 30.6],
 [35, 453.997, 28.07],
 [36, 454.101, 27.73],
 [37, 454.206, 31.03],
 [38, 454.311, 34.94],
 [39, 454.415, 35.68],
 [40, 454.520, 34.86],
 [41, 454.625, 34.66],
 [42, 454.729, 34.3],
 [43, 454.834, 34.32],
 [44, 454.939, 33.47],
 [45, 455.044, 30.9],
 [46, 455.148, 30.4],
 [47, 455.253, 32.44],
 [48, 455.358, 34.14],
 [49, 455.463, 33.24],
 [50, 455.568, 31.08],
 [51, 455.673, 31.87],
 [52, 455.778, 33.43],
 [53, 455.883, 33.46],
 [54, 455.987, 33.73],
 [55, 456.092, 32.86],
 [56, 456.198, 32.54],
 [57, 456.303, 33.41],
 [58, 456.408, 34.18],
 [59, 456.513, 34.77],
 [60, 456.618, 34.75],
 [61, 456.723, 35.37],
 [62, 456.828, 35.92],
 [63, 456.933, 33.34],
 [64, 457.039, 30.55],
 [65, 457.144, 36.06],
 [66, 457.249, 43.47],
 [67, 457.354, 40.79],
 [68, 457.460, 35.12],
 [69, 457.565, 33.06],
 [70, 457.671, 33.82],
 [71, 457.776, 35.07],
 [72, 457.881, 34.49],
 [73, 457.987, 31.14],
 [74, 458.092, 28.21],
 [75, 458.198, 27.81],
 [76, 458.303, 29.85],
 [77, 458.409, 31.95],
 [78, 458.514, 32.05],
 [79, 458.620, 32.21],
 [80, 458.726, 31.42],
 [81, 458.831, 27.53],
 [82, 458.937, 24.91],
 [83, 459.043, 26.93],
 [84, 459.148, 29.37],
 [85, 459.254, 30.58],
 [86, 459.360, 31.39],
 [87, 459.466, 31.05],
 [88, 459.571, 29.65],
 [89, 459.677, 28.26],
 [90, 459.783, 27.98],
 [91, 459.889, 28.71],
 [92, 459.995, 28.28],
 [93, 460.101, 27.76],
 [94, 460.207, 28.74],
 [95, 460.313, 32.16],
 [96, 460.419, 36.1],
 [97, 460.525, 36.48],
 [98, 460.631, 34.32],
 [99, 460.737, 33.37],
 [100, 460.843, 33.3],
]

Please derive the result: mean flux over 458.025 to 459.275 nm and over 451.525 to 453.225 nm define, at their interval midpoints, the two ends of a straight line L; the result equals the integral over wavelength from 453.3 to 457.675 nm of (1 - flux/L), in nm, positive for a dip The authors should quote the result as -0.42 nm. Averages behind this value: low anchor 31.4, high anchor 29.4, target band 33.3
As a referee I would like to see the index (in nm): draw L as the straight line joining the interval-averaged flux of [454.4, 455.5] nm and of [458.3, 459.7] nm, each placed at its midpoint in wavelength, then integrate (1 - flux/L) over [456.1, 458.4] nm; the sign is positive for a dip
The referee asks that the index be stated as -0.19 nm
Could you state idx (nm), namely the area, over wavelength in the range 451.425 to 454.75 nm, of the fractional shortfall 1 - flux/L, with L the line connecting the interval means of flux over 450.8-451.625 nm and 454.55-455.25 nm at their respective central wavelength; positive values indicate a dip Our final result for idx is 0.51 nm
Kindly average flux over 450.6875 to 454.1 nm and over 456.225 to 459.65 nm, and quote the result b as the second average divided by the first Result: 1.0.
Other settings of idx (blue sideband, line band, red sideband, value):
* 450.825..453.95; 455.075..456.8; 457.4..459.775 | -0.063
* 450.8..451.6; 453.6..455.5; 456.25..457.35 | 0.279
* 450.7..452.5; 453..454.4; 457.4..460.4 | 0.201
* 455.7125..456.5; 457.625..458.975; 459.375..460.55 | 0.036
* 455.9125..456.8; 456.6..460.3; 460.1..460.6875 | 0.211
